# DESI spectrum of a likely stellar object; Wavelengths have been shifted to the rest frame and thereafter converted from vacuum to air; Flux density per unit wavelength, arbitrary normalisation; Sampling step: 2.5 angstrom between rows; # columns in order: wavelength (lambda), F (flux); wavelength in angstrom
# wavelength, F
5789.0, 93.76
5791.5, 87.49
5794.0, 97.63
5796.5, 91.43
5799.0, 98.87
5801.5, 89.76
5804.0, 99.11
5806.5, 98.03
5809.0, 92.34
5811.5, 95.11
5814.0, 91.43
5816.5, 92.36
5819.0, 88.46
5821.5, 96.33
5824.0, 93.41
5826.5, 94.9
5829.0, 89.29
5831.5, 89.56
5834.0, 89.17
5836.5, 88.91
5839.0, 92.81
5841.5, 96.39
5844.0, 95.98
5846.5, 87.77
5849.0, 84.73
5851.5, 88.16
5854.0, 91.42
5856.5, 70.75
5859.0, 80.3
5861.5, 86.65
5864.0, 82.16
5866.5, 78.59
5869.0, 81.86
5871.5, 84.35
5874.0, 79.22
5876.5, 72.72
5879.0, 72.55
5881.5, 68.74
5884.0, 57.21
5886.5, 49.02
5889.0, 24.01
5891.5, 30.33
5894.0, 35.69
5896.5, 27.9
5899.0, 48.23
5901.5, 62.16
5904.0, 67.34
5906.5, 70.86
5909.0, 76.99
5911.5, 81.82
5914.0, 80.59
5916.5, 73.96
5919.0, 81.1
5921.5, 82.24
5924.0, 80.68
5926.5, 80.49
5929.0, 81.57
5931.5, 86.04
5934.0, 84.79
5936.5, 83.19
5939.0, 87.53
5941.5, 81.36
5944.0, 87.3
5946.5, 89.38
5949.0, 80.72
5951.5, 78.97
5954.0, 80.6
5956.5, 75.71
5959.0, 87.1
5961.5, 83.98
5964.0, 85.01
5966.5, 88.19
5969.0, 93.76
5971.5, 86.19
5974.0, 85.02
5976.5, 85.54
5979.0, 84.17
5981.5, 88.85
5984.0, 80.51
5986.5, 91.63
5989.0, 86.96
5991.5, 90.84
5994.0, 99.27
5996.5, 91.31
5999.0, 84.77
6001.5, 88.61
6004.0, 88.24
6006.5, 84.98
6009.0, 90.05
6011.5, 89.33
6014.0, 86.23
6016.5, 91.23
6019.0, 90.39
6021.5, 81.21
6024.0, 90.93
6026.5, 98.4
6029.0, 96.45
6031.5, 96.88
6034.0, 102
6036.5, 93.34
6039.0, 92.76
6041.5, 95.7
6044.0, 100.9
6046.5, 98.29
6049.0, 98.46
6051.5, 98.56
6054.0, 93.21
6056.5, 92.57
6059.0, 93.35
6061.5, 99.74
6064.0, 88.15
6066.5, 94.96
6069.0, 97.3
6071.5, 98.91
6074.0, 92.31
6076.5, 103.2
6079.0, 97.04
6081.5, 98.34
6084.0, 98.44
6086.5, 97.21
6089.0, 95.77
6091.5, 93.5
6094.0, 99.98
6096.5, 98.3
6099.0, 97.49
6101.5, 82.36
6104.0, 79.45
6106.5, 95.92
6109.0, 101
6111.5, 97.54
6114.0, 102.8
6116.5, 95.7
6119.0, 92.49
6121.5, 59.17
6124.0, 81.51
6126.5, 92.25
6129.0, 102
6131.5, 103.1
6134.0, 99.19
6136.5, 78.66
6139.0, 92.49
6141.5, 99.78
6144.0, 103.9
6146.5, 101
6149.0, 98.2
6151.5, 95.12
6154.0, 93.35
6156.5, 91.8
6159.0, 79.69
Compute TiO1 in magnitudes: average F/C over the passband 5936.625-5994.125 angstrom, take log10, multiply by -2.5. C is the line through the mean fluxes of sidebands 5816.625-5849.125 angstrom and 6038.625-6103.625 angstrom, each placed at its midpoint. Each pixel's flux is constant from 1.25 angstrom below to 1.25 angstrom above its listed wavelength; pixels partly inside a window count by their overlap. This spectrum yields 0.10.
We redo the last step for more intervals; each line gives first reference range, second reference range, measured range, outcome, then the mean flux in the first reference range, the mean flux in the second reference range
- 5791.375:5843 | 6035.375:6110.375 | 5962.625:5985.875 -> 0.10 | 93.1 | 95.6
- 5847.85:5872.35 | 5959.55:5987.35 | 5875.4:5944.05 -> 0.24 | 82.9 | 86.6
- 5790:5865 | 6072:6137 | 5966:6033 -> 0.04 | 90.7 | 93.9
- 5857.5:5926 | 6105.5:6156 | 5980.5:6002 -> -0.14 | 67.5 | 94.2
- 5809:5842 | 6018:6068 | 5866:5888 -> 0.29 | 92.1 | 94.8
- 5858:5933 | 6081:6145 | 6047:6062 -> -0.11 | 68.9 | 93.7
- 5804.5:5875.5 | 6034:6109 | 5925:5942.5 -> 0.10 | 88.6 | 95.6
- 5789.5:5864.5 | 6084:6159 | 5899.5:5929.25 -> 0.21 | 90.8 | 93.7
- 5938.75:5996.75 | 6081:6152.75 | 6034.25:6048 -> -0.08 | 86.1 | 94.2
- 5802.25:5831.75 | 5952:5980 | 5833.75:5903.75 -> 0.26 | 93.4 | 84.9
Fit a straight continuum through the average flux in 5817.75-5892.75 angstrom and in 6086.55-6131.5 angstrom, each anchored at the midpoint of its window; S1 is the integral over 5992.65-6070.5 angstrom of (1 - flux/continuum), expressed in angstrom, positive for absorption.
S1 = -4.0 angstrom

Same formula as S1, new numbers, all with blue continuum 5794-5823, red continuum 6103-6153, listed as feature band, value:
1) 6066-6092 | -1.0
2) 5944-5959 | 1.9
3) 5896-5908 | 4.7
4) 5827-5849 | 0.7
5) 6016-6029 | 0.4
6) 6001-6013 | 0.7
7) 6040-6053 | -0.6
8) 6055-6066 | 0.0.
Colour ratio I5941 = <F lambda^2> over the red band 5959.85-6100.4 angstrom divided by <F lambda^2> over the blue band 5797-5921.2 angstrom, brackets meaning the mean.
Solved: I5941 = 1.3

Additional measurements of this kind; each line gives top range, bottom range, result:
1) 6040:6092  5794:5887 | 1.21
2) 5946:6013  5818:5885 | 1.07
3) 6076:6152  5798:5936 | 1.30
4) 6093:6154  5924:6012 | 1.15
